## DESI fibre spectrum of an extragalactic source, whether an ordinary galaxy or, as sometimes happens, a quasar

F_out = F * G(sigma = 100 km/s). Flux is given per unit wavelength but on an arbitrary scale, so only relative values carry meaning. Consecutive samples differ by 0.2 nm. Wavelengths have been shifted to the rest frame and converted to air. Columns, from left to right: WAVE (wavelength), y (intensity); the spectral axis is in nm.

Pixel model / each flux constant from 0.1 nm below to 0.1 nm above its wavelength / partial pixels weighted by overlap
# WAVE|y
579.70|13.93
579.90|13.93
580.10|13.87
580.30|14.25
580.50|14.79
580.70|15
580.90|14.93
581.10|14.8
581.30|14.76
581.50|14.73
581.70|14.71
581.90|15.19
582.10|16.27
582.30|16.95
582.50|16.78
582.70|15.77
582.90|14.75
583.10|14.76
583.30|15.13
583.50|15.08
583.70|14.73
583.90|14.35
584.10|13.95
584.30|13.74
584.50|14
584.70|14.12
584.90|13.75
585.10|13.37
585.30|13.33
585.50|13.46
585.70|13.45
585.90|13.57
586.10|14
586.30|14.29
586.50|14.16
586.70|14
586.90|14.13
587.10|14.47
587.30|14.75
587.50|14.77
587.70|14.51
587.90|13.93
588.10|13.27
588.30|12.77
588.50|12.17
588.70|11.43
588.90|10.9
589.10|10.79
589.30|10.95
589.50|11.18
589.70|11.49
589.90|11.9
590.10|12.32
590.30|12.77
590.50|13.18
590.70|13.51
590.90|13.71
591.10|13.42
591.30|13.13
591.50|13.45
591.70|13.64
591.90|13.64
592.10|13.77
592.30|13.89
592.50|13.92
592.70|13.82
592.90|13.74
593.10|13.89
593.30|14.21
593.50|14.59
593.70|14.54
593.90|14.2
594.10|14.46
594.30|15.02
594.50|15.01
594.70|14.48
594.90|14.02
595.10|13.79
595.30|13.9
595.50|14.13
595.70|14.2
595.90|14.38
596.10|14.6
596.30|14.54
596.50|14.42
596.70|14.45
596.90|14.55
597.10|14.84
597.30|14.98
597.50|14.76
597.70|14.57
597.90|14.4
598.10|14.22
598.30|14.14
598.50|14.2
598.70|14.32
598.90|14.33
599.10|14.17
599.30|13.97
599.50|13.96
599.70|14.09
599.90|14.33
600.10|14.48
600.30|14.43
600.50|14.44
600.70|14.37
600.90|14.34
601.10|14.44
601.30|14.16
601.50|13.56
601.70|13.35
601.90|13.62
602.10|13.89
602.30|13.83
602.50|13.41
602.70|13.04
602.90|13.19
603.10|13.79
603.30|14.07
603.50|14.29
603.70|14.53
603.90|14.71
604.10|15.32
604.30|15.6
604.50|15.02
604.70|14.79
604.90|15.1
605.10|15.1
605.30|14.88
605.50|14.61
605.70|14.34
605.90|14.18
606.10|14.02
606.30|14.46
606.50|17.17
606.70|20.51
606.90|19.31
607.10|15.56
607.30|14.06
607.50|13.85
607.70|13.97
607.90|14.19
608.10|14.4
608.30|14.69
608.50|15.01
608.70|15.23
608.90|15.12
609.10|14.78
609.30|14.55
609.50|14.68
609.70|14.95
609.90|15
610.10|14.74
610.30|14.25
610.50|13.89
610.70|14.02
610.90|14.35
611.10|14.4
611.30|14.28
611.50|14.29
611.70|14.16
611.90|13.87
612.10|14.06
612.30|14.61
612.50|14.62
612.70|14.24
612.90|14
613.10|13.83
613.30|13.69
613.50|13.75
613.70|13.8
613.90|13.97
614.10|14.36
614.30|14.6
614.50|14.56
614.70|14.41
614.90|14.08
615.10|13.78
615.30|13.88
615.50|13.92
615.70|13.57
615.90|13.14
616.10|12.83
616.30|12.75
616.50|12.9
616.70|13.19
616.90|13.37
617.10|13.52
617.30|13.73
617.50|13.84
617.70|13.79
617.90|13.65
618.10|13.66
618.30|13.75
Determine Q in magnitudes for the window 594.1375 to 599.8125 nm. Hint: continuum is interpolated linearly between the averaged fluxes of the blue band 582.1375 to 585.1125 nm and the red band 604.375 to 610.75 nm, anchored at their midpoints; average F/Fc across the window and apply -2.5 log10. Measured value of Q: 0.04 mag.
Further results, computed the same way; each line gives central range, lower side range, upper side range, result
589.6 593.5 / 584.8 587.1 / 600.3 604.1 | 0.040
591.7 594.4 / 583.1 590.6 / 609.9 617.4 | -0.048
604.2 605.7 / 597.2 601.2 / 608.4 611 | -0.033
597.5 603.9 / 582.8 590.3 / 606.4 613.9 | 0.011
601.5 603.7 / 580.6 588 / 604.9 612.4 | 0.084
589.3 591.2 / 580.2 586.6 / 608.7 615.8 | 0.160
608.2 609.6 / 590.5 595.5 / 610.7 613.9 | -0.058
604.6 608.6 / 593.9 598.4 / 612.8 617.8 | -0.086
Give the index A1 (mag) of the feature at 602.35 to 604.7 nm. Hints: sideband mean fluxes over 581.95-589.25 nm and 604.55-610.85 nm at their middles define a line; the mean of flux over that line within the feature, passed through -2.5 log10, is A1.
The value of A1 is 0.040 mag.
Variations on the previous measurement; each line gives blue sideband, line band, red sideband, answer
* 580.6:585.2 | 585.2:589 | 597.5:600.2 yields 0.089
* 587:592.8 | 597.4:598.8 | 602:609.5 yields -0.032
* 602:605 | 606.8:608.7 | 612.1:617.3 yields -0.067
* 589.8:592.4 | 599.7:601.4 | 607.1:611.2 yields -0.033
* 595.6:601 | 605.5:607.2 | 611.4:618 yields -0.143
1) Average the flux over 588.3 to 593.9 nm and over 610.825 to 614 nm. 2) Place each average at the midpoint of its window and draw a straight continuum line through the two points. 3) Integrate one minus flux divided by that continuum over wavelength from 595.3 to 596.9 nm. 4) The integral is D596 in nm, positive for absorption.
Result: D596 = -0.135 nm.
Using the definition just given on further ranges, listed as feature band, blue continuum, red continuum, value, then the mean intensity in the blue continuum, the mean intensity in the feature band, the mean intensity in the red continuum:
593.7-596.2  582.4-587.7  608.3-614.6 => -0.001 nm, 14.3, 14.4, 14.4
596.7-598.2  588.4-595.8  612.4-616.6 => -0.129 nm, 13.3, 14.6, 13.8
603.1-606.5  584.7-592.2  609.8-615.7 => -0.217 nm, 13.2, 14.7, 14.2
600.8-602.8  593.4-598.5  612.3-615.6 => 0.080 nm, 14.4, 13.8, 14.1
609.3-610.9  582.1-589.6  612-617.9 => -0.078 nm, 13.9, 14.5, 13.8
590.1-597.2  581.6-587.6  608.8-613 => 0.227 nm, 14.5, 14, 14.4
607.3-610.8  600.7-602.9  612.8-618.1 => -0.201 nm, 13.8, 14.5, 13.7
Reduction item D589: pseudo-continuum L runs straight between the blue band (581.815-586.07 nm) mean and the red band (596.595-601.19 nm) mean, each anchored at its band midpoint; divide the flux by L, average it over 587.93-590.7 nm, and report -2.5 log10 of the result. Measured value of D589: 0.20 mag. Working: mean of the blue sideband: 14.6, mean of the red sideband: 14.4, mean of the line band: 12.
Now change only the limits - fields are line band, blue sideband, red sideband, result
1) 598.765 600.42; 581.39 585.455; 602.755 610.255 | 0.05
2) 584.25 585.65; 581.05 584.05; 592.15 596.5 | 0.10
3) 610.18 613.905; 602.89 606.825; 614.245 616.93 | 0.00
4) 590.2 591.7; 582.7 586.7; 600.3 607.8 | 0.08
